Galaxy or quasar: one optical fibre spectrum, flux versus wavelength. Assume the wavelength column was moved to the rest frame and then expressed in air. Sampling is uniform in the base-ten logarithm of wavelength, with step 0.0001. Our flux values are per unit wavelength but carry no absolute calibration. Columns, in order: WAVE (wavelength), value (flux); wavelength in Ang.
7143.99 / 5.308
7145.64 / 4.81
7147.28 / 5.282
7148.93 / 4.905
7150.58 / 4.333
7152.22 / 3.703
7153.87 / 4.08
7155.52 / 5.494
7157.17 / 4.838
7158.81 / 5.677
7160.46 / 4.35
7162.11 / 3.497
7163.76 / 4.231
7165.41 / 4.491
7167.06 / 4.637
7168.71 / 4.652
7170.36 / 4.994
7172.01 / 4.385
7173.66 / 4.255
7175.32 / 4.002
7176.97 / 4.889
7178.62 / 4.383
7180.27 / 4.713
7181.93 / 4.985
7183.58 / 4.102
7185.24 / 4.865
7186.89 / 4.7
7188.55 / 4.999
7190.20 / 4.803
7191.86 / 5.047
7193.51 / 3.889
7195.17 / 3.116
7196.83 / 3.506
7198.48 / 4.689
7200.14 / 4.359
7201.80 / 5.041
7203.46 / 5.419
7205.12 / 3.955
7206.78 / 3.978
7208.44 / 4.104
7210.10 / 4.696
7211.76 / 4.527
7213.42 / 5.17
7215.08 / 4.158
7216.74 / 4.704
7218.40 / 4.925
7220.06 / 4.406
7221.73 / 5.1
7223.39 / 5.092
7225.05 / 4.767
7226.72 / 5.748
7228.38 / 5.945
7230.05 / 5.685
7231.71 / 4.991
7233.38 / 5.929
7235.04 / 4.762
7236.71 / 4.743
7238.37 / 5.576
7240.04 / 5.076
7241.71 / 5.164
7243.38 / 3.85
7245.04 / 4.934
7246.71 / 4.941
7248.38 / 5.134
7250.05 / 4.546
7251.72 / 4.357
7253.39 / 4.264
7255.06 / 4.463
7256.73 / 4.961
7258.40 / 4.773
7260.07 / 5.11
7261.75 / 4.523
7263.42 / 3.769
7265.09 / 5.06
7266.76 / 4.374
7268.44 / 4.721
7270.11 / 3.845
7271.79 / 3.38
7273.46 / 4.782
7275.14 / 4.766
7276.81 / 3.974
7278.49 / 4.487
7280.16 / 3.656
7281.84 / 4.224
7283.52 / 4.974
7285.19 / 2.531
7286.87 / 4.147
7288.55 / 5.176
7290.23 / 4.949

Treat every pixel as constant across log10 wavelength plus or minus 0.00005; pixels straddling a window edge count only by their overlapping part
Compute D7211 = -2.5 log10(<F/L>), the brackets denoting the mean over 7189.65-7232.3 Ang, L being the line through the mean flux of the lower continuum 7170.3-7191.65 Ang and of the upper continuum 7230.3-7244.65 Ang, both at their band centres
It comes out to 0.04 mag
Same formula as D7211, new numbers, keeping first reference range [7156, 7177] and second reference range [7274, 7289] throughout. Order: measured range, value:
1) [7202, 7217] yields -0.031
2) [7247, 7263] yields -0.094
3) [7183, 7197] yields 0.022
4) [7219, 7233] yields -0.198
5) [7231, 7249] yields -0.160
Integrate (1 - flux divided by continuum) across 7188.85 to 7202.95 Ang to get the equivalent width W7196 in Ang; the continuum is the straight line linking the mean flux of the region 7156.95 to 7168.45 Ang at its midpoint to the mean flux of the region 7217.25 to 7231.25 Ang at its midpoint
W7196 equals 1.5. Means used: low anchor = 4.52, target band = 4.36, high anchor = 5.19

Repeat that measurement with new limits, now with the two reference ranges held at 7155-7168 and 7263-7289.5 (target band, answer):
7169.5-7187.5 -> 0.03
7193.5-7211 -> 0.89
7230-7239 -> -1.74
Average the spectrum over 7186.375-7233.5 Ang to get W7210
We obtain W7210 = 4.72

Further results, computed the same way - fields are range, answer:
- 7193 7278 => 4.66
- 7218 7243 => 5.17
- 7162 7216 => 4.47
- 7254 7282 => 4.41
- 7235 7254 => 4.79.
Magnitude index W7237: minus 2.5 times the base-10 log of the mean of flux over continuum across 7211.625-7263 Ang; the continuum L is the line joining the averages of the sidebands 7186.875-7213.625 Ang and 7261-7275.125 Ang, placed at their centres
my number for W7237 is -0.12 mag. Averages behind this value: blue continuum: 4.45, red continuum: 4.33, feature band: 4.91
